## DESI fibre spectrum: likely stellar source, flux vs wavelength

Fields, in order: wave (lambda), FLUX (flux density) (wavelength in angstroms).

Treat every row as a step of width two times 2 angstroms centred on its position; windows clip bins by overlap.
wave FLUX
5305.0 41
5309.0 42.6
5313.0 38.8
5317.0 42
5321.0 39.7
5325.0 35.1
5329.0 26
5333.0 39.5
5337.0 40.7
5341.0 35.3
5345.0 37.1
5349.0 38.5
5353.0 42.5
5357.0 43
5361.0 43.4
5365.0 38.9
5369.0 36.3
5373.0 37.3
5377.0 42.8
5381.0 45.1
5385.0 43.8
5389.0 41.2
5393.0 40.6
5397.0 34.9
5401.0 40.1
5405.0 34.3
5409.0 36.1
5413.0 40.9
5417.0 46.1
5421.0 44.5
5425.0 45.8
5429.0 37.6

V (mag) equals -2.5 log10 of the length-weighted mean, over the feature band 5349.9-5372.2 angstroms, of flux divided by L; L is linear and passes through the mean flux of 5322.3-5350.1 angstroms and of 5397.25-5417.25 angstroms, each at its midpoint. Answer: -0.10 mag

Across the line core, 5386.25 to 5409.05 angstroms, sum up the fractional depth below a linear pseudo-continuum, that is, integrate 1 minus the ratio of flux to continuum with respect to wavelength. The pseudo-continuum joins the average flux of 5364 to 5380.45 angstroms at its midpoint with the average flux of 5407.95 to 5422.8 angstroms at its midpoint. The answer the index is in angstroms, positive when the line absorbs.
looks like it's 1.6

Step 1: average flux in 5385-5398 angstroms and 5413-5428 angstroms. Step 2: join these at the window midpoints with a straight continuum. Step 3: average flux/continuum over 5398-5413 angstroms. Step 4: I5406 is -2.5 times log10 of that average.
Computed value 0.13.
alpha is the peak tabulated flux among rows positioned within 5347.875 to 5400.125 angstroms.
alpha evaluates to 45.1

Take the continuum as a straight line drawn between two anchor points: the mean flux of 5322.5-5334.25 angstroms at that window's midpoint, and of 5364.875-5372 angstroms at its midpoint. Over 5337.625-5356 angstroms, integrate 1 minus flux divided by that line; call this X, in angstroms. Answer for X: -1.9 angstroms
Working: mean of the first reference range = 33.4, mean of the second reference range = 37.2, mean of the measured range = 38.8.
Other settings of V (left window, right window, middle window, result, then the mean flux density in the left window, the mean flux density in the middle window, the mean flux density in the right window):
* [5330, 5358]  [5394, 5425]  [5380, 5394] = -0.08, 38.9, 42.6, 40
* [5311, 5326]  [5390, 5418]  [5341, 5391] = -0.04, 39.2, 40.6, 38.8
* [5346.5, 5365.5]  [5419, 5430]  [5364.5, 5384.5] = 0.04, 41.3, 40.4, 43.1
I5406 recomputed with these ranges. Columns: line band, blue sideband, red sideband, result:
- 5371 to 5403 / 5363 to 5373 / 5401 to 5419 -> -0.06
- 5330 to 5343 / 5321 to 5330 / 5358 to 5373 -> -0.08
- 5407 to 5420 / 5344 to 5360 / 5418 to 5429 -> 0.05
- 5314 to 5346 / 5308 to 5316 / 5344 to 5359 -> 0.10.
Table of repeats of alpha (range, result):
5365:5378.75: 42.8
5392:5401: 40.6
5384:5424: 46.1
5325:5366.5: 43.4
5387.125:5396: 41.2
